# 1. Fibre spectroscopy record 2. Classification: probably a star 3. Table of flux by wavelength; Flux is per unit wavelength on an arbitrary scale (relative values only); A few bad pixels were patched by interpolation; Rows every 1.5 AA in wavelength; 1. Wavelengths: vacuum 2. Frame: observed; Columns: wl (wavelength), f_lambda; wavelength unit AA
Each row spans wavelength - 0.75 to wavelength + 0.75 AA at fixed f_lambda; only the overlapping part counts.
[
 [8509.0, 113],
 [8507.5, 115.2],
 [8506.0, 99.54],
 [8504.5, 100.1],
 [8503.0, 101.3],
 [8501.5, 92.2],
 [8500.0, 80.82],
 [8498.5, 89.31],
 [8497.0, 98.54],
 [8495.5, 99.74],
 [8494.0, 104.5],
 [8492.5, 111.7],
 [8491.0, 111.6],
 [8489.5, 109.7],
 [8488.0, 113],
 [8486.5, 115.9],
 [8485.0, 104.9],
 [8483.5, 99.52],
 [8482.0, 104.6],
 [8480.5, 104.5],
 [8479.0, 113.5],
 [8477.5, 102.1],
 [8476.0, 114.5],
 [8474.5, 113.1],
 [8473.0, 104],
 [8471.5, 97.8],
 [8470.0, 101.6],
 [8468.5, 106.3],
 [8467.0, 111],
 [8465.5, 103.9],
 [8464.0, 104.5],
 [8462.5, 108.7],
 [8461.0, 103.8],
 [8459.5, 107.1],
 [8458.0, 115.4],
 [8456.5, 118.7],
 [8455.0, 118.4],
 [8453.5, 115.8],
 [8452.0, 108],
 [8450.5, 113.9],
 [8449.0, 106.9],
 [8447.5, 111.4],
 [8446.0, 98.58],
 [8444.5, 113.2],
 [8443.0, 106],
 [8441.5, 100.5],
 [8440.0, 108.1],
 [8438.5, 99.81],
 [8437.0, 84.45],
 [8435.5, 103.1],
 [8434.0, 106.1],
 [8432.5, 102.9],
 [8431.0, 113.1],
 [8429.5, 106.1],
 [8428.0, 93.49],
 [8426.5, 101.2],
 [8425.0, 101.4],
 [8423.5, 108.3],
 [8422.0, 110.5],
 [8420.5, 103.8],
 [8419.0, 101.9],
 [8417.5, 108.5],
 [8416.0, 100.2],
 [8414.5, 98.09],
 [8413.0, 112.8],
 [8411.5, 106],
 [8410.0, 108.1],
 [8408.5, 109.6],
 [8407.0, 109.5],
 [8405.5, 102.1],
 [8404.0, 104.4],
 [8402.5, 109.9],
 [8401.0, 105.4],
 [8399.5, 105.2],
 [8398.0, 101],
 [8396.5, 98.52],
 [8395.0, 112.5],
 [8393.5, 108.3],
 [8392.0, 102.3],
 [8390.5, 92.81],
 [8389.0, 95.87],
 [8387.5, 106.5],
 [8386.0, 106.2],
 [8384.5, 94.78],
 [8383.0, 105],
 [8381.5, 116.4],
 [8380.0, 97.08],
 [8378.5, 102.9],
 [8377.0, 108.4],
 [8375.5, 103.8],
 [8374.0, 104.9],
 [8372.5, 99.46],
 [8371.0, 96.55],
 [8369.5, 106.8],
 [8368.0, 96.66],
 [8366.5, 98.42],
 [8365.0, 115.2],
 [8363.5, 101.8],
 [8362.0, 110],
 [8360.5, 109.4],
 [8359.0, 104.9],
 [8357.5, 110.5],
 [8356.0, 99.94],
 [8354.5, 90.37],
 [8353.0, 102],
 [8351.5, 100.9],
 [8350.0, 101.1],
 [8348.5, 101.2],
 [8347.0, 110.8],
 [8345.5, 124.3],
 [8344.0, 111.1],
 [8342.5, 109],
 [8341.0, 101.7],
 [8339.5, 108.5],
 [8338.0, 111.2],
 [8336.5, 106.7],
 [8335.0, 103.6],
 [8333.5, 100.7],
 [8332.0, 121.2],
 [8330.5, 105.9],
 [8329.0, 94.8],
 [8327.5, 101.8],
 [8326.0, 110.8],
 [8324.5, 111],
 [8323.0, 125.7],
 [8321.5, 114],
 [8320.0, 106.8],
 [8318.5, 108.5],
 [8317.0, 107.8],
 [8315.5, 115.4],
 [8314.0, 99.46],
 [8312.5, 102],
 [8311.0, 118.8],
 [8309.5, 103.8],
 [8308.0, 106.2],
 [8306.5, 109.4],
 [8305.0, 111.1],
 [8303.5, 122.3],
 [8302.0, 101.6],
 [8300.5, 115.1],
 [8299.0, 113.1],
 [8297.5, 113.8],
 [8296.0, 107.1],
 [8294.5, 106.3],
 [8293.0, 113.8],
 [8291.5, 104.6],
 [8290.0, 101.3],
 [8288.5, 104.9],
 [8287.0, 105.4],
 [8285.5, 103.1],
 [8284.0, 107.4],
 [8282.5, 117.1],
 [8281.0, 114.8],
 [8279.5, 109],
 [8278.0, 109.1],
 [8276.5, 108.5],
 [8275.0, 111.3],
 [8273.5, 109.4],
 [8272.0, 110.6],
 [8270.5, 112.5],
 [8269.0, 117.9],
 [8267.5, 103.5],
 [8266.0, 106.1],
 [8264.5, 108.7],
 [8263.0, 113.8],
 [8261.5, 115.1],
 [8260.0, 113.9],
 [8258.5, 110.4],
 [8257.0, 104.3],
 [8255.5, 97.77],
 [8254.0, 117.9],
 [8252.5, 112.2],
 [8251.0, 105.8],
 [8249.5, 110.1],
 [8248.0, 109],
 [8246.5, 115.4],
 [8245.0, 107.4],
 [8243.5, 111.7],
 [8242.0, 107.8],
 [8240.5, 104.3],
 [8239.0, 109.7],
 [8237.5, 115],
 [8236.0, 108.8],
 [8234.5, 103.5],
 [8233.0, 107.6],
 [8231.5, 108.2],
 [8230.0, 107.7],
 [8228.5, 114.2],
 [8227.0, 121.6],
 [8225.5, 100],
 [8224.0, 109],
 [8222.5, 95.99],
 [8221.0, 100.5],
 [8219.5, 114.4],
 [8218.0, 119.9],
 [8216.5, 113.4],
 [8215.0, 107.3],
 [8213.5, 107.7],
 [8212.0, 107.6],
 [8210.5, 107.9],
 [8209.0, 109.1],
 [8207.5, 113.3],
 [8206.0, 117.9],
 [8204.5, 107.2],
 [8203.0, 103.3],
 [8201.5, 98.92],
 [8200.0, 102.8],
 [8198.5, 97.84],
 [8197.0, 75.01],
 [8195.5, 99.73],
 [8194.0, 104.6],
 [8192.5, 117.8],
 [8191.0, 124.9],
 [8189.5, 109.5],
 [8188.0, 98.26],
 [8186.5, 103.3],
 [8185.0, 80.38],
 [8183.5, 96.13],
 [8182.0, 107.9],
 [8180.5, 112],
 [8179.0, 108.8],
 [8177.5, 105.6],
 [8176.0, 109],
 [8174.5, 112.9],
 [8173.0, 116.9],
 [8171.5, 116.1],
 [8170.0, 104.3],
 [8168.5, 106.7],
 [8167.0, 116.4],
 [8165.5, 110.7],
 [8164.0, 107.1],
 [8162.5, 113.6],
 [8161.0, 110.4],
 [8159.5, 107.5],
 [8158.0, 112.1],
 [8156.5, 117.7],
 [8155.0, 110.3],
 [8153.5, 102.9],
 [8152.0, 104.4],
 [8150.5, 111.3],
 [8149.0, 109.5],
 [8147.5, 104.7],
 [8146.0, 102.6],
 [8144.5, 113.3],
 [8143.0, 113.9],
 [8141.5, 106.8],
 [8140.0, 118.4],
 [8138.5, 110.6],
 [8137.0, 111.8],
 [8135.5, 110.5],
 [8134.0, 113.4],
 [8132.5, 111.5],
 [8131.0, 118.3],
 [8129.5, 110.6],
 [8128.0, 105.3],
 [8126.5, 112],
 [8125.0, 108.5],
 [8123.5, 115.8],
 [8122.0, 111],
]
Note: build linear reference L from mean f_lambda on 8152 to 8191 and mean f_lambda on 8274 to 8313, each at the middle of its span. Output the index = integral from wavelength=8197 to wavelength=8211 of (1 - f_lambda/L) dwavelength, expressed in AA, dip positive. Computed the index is 0.5 AA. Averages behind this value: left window 108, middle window 105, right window 109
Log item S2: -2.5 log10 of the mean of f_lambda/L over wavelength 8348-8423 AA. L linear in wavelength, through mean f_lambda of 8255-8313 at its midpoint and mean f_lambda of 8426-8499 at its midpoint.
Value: 0.04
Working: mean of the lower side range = 109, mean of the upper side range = 106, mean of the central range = 104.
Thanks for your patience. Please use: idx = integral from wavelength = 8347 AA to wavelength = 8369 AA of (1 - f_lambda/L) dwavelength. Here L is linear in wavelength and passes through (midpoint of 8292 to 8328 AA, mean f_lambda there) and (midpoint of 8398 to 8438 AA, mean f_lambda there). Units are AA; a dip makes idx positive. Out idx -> 0.9 AA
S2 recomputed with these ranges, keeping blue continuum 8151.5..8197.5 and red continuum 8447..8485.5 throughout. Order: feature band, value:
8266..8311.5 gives -0.019 mag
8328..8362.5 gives 0.019 mag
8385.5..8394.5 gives 0.060 mag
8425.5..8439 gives 0.072 mag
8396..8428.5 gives 0.035 mag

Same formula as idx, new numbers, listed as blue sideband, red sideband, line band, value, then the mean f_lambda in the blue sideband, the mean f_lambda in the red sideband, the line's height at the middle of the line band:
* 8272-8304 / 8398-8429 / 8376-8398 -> 0.5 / 109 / 105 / 106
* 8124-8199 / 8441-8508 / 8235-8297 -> -1.0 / 108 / 106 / 108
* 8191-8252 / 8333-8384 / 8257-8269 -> -0.4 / 108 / 105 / 107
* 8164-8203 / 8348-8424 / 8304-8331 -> -1.1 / 105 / 104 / 105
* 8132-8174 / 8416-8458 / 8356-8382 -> 0.6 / 111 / 106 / 107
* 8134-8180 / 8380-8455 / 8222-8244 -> 0.1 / 110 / 105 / 109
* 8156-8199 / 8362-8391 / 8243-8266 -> -1.0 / 107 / 103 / 105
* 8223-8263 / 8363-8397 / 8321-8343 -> -0.6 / 110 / 103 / 105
